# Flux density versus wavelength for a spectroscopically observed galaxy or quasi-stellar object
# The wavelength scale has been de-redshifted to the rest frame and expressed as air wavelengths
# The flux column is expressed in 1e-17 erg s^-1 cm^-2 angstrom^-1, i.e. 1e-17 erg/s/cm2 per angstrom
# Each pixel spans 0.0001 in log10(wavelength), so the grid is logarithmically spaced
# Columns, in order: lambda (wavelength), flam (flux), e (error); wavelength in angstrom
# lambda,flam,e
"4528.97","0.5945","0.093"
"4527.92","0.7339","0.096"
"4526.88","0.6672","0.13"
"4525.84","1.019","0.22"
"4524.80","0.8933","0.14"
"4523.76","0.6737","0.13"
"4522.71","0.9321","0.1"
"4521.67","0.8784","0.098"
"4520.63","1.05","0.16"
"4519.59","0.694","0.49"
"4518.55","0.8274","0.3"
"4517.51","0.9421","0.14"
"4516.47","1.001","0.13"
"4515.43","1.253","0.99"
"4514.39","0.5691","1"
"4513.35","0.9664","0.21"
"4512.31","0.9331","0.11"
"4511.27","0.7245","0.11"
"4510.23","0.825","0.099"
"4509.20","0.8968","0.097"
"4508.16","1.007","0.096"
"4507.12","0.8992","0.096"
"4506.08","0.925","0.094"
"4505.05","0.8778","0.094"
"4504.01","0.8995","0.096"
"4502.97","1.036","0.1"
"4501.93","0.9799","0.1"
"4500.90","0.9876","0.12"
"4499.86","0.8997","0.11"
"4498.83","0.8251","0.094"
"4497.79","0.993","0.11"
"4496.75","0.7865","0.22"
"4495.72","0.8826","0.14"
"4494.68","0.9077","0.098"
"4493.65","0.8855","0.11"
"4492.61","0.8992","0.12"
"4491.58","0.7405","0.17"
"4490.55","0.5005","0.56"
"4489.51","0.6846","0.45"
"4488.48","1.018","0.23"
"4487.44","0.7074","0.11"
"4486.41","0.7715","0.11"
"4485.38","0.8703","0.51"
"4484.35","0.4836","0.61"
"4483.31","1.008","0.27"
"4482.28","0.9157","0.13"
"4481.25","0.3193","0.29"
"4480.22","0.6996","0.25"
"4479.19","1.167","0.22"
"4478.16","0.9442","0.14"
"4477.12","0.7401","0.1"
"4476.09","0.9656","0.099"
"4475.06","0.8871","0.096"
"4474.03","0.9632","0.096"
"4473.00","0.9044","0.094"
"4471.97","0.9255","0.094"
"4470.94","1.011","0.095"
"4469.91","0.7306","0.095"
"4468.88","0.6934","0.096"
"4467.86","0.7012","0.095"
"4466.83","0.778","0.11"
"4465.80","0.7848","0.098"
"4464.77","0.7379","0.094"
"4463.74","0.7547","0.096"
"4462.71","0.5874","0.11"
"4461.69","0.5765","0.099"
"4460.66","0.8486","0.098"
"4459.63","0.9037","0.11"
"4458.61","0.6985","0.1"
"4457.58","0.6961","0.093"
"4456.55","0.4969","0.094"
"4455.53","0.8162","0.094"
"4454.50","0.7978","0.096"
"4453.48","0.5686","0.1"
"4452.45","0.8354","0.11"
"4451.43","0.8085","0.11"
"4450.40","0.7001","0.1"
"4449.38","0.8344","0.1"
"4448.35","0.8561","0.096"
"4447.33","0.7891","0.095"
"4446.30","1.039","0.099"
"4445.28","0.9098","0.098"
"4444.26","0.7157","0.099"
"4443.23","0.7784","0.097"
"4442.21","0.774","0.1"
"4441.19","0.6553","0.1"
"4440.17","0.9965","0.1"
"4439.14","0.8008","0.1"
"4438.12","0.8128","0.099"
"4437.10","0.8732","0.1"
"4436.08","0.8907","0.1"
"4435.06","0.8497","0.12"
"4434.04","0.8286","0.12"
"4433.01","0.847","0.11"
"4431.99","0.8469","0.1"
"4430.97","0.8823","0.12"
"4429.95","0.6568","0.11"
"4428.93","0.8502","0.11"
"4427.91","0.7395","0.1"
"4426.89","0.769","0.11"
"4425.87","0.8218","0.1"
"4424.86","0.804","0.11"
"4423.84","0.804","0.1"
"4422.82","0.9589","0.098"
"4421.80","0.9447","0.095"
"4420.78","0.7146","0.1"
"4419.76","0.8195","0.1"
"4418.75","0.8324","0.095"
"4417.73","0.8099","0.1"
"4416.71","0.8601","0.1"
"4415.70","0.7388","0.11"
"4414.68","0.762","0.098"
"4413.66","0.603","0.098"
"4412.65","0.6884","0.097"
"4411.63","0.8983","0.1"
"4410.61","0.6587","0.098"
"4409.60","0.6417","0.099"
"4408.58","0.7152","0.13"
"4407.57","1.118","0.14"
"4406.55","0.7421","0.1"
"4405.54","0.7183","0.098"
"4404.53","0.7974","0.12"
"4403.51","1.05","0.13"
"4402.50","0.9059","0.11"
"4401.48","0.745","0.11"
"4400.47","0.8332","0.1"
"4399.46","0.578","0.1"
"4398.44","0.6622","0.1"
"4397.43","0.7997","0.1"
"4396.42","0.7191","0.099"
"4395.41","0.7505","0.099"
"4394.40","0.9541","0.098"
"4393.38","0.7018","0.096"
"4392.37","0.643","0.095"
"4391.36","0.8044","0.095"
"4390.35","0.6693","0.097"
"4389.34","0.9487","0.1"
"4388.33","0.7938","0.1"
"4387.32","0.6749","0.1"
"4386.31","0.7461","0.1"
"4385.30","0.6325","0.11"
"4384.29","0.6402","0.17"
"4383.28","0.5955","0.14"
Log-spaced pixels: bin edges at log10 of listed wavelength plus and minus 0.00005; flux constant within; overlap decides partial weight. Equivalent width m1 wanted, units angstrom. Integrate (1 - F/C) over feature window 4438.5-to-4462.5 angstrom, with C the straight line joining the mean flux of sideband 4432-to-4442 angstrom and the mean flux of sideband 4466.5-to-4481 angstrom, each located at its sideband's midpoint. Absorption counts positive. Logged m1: 1.9 angstrom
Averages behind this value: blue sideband 0.838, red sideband 0.856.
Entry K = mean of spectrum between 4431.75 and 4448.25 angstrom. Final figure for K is 0.838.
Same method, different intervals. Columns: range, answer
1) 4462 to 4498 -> 0.807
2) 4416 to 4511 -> 0.821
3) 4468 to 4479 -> 0.879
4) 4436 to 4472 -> 0.78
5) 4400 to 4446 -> 0.811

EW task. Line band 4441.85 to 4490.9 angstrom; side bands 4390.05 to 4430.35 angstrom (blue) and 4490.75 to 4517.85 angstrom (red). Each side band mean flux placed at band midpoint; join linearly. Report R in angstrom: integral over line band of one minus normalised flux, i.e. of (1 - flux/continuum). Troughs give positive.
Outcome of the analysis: 3.8 angstrom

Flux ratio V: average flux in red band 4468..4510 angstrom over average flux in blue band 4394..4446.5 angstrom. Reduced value 1.06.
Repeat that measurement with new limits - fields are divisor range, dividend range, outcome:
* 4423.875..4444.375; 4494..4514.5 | 1.11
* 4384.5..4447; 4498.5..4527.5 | 1.13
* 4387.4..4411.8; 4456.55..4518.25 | 1.07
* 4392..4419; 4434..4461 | 1.03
